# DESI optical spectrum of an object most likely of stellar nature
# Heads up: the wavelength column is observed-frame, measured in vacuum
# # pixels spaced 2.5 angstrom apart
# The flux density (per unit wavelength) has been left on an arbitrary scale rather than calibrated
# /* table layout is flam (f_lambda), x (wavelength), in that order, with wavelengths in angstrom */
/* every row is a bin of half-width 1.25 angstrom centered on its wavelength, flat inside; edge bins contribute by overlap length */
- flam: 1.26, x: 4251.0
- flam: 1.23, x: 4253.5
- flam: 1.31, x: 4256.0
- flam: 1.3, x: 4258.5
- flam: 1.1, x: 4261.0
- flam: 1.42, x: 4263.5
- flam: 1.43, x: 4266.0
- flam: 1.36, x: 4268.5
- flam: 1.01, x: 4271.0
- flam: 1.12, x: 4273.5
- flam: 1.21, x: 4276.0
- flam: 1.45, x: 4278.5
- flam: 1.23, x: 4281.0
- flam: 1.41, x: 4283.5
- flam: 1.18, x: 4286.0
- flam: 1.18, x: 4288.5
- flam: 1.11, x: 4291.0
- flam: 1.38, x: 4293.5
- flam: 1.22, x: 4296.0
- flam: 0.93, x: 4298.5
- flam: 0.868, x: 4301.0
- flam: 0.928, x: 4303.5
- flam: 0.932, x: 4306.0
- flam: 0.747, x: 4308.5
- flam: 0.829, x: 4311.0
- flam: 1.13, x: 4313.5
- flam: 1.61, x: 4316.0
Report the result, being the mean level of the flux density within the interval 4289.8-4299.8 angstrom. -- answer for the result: 1.16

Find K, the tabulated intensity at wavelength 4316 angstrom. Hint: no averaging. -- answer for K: 1.61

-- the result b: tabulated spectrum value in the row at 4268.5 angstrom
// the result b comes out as 1.36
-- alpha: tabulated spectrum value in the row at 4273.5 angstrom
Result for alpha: 1.12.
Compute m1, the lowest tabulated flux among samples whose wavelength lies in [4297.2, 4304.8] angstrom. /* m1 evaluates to 0.868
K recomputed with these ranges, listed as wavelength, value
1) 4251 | 1.26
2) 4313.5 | 1.13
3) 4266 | 1.43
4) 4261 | 1.1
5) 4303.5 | 0.928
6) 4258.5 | 1.3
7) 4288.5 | 1.18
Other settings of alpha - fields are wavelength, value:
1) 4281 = 1.23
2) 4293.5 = 1.38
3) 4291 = 1.11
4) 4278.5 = 1.45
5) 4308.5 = 0.747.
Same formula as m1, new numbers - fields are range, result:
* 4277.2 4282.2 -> 1.23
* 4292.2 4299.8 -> 0.93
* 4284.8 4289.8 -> 1.18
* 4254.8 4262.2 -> 1.1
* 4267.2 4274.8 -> 1.01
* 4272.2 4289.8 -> 1.12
